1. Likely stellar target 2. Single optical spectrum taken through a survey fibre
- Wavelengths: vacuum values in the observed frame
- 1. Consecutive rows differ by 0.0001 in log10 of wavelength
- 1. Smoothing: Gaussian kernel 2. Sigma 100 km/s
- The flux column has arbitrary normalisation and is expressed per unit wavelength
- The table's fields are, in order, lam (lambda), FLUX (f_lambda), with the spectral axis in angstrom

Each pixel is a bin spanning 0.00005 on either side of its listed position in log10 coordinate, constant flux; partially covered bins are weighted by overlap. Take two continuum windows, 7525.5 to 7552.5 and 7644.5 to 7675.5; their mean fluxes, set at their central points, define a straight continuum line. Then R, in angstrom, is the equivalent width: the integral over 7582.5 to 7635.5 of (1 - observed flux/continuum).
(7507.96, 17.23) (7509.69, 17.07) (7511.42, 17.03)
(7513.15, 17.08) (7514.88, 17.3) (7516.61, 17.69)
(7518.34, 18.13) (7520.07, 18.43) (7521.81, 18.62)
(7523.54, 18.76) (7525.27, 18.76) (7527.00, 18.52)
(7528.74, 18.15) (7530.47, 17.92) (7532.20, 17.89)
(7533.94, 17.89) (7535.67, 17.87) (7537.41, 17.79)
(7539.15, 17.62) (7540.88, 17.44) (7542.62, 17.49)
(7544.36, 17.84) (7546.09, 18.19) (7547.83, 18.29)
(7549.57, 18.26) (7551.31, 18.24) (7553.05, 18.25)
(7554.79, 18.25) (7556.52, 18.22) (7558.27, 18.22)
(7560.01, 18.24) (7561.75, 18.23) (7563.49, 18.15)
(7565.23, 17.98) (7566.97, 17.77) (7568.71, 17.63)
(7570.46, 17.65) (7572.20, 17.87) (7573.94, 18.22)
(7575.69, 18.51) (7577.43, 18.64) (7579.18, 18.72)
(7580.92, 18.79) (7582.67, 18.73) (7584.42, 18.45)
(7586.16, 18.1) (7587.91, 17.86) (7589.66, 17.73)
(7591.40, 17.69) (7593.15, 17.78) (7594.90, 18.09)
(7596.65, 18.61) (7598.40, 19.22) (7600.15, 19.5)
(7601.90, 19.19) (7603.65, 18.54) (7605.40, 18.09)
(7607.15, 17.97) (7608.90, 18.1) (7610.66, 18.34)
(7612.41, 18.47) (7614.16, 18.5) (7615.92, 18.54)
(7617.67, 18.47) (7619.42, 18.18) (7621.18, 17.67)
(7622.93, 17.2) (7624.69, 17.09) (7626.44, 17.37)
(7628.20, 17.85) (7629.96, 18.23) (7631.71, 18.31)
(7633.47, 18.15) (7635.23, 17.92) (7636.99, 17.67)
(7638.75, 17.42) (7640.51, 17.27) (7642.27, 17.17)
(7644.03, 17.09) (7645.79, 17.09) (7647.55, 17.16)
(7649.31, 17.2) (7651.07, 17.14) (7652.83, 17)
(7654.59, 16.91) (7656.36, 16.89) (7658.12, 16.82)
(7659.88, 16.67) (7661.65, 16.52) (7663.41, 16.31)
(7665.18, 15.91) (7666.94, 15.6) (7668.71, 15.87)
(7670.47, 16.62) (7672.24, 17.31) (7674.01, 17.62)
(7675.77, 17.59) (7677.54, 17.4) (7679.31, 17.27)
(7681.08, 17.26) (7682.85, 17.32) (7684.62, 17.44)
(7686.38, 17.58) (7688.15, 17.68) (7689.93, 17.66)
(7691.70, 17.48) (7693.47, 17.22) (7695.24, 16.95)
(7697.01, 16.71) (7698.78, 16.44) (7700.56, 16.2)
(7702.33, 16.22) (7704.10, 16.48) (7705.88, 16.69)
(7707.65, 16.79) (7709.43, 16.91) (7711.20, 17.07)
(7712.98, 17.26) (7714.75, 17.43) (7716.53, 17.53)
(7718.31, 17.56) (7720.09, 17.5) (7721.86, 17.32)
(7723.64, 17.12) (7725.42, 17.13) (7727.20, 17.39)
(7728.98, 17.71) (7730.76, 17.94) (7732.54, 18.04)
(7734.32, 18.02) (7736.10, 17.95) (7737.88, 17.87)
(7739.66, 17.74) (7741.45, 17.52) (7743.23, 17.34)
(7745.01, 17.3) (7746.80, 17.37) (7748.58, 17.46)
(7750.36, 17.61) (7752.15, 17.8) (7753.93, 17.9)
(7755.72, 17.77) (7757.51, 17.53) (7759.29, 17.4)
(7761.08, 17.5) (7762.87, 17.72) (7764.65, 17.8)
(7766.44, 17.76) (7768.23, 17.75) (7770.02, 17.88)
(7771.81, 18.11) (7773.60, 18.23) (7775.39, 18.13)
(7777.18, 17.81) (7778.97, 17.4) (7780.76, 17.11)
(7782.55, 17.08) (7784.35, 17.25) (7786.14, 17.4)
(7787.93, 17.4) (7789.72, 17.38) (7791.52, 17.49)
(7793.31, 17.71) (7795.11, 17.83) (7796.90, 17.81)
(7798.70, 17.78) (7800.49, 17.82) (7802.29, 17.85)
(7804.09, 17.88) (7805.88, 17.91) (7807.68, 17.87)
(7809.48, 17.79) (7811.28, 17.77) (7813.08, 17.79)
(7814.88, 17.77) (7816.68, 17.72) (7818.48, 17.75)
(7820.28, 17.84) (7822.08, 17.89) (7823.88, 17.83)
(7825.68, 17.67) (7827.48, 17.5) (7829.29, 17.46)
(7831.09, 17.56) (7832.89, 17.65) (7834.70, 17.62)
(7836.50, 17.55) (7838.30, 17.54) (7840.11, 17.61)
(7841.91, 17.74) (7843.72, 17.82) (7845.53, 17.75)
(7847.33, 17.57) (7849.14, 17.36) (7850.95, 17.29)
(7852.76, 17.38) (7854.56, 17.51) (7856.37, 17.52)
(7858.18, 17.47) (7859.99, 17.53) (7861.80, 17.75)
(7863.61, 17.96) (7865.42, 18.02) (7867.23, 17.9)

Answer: -2.8 angstrom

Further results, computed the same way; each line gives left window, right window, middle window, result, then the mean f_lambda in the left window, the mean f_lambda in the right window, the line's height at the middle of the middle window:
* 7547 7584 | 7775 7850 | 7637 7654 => 0.8 angstrom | 18.2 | 17.7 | 18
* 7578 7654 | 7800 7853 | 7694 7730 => 1.7 angstrom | 18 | 17.7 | 17.9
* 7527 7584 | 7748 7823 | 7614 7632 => 0.1 angstrom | 18.1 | 17.7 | 18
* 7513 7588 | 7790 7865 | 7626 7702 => 3.4 angstrom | 18.1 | 17.7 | 17.9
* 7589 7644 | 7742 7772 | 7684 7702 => 0.7 angstrom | 18.1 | 17.6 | 17.8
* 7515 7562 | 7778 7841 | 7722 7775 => 0.2 angstrom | 18.1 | 17.6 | 17.7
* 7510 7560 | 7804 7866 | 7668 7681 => 0.5 angstrom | 18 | 17.7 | 17.8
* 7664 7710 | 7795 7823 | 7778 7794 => 0.3 angstrom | 16.9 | 17.8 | 17.6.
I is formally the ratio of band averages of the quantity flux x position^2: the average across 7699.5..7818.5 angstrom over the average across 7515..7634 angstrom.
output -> 1.0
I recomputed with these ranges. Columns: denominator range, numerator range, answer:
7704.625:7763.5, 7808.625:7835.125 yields 1.04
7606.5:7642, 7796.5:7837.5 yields 1.04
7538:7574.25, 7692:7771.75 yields 1.01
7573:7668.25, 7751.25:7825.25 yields 1.04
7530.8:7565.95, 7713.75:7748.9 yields 1.02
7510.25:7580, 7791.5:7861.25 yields 1.05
